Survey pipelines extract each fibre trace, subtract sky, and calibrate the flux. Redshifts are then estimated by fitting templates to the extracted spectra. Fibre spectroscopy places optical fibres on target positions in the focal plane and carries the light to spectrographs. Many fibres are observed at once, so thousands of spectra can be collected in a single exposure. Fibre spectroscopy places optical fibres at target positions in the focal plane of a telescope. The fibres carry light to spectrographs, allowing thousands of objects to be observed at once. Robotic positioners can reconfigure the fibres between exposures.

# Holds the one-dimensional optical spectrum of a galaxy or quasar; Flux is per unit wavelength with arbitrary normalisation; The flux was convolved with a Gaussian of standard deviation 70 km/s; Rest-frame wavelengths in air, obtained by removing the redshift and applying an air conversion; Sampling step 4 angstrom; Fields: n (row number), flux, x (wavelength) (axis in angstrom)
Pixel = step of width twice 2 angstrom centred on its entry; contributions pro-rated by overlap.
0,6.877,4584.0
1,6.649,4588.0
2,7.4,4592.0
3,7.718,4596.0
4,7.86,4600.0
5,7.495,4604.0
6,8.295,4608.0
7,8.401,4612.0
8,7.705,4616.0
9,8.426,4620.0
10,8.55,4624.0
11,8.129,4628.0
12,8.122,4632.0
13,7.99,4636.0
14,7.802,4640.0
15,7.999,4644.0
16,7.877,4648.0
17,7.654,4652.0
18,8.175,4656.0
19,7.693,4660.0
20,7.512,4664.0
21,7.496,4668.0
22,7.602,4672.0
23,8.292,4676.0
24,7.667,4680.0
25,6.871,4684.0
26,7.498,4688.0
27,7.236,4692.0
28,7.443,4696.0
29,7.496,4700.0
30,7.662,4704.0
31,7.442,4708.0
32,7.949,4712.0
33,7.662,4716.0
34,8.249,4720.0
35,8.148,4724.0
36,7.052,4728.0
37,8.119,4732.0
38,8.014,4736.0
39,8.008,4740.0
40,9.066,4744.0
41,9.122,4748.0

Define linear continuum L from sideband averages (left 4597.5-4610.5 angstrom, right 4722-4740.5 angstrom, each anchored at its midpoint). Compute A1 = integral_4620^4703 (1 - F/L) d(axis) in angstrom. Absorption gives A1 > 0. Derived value 1.1 angstrom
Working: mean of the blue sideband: 7.9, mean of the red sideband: 7.86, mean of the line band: 7.77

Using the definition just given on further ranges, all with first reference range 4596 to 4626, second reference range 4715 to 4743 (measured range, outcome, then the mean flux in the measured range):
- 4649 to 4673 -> 1.0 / 7.7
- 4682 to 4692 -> 1.0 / 7.19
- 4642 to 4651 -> 0.1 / 7.91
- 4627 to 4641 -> 0.1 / 8.02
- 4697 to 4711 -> 0.7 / 7.56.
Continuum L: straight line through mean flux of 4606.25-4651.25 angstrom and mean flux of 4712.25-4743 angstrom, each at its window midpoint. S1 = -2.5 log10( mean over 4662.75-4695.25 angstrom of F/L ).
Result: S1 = 0.07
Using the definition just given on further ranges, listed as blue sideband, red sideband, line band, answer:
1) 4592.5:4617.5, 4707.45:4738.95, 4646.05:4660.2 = 0.00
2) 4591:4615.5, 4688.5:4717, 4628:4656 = -0.03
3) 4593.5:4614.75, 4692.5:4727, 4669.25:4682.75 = 0.00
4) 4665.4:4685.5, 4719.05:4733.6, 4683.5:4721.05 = 0.03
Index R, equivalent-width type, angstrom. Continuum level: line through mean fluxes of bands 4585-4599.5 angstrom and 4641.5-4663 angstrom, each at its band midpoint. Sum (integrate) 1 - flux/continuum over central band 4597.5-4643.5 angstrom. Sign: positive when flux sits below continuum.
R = -3.1 angstrom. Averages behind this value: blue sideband 7.29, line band 8.06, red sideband 7.86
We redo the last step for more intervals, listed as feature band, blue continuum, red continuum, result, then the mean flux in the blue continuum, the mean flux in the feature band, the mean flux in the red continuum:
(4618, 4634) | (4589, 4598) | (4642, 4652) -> -1.2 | 7.46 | 8.31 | 7.88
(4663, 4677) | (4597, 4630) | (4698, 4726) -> 0.4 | 8.1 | 7.7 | 7.8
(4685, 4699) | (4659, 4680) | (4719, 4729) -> 0.7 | 7.72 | 7.36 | 7.85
